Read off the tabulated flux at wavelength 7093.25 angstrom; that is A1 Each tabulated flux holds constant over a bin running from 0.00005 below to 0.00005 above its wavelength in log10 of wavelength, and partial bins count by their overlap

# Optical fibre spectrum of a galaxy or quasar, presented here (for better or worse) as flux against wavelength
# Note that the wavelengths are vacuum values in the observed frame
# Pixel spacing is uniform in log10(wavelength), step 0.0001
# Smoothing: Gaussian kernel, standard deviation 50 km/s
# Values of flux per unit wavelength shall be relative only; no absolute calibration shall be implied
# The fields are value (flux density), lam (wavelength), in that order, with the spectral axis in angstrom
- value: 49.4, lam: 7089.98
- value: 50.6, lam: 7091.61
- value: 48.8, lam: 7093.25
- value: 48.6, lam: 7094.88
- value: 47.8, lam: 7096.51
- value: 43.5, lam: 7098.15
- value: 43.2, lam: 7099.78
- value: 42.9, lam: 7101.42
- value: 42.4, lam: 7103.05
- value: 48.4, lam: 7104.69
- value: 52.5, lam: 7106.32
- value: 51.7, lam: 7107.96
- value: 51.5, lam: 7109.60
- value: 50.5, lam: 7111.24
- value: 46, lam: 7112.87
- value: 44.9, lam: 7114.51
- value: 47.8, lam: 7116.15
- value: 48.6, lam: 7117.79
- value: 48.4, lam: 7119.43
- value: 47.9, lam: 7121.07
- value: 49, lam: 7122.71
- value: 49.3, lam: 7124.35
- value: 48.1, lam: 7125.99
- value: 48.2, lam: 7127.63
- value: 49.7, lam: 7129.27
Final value 48.8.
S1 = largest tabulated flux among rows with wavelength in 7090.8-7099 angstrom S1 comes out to 50.6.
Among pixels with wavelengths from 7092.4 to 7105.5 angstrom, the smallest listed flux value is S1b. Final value 42.4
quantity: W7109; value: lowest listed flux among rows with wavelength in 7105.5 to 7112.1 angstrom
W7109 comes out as 50.5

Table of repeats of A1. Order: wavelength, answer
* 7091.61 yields 50.6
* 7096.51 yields 47.8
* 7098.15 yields 43.5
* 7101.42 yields 42.9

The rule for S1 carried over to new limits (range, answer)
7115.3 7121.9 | 48.6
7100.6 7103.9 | 42.9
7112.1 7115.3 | 46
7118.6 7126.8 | 49.3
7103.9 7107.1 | 52.5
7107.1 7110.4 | 51.7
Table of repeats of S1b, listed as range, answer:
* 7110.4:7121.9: 44.9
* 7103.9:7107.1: 48.4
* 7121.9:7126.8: 48.1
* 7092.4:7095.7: 48.6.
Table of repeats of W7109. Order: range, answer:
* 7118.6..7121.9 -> 47.9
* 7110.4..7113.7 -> 46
